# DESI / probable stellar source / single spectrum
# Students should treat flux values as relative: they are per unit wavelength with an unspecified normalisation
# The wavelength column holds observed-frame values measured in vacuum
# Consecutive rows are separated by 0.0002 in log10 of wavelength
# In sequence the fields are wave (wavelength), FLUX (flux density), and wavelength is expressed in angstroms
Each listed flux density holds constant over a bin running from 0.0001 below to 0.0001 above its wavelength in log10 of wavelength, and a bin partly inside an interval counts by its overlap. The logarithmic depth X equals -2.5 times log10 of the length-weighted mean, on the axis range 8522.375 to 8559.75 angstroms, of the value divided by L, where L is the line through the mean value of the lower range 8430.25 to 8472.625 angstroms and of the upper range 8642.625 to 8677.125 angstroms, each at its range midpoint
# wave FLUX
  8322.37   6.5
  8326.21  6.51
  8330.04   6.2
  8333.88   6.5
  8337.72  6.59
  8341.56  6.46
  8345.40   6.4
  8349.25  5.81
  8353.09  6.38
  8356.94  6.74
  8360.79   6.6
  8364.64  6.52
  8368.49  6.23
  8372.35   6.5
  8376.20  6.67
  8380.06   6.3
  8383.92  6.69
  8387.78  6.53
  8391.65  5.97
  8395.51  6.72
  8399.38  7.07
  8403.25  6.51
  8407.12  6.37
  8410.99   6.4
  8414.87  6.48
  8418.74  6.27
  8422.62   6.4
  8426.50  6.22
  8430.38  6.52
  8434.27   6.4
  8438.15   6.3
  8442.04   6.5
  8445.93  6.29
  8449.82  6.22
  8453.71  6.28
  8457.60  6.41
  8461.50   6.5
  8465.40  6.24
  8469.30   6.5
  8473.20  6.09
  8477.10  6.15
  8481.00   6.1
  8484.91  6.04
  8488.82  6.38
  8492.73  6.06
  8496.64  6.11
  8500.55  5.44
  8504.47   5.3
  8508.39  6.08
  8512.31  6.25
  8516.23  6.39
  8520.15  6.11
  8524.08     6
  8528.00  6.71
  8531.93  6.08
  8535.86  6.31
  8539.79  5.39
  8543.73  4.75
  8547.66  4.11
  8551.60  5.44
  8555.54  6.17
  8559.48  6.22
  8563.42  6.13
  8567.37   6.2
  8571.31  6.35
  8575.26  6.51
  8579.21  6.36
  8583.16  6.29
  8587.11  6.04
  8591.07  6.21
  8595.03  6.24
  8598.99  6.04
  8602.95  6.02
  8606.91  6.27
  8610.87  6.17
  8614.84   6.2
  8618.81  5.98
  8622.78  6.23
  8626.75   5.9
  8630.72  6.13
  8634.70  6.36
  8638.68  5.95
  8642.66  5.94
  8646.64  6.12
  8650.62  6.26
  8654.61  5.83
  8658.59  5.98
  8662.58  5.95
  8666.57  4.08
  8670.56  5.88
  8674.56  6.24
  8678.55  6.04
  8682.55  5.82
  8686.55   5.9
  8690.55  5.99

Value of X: 0.08 mag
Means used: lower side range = 6.36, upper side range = 5.81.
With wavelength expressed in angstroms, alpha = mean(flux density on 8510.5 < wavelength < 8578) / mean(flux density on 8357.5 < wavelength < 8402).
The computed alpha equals 0.9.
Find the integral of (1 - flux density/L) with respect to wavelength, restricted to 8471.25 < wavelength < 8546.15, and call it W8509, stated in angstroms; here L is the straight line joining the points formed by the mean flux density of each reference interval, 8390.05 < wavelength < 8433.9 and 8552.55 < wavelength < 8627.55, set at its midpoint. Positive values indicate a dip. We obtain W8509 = 3.91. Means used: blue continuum 6.45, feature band 5.97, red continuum 6.18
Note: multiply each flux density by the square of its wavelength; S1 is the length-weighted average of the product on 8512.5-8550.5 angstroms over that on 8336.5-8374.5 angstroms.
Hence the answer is 0.94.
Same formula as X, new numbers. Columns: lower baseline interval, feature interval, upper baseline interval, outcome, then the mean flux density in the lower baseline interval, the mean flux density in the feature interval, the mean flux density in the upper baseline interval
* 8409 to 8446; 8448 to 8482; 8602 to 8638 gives 0.01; 6.38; 6.28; 6.14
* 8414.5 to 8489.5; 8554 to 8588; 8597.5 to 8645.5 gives -0.02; 6.31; 6.26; 6.1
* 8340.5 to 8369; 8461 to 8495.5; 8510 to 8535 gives 0.01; 6.4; 6.22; 6.26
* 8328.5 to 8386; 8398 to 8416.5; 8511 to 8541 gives -0.03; 6.44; 6.55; 6.17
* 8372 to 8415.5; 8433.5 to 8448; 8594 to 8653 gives 0.01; 6.52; 6.37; 6.12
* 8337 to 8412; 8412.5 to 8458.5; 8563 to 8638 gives 0.01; 6.47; 6.36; 6.19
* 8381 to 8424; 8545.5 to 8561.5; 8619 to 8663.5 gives 0.14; 6.49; 5.48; 6.06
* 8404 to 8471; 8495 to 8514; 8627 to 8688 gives 0.07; 6.37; 5.82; 5.9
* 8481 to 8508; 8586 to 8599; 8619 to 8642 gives -0.02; 5.91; 6.15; 6.09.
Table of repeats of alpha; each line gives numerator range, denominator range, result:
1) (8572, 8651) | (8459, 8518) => 1.01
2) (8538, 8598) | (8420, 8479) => 0.93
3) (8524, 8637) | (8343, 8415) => 0.93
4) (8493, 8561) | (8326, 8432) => 0.90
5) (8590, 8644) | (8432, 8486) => 0.97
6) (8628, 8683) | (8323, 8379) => 0.92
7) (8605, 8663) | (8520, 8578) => 1.03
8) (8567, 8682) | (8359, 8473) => 0.94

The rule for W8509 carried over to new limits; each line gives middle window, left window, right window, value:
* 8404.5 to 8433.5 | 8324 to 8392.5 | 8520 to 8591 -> -0.5 angstroms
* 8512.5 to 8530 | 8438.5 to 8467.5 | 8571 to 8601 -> 0.0 angstroms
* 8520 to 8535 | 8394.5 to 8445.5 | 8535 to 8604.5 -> -0.4 angstroms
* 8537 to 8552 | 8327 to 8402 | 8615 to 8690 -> 2.9 angstroms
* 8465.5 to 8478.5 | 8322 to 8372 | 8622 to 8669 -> -0.1 angstroms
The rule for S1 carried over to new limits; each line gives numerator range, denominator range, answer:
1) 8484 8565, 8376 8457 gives 0.94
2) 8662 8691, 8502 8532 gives 0.97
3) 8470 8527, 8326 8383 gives 0.97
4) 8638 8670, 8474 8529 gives 0.98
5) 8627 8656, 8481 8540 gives 1.03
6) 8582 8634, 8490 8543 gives 1.05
